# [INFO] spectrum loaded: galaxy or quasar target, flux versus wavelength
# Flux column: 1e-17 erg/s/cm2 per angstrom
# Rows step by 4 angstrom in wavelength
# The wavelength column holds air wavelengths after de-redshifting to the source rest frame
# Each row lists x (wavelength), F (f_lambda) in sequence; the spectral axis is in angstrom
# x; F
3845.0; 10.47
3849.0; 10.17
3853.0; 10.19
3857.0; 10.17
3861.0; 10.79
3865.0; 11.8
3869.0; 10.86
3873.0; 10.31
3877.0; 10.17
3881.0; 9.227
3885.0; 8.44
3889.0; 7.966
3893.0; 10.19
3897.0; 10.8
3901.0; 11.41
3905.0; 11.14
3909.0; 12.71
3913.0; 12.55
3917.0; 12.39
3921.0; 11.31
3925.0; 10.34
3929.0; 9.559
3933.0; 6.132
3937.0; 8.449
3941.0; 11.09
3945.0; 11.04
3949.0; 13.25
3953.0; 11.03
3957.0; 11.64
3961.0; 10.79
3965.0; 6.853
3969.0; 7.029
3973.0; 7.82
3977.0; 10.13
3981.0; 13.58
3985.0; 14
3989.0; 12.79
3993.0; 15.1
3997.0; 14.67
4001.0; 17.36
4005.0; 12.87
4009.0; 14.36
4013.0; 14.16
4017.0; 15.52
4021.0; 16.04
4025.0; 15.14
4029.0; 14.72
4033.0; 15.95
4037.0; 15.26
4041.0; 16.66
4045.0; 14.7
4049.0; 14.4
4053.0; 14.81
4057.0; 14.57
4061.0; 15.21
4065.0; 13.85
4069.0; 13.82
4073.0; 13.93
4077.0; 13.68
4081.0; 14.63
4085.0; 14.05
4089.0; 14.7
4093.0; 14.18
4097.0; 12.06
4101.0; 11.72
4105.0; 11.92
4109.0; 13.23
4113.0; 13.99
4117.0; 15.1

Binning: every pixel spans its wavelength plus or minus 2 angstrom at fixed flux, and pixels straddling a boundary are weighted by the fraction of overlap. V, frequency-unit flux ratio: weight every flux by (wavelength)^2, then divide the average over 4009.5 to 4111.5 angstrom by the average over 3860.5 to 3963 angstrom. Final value 1.46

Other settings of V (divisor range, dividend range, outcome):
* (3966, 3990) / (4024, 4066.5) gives 1.46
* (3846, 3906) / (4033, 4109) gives 1.52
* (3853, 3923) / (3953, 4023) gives 1.24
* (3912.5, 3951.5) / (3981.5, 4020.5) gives 1.43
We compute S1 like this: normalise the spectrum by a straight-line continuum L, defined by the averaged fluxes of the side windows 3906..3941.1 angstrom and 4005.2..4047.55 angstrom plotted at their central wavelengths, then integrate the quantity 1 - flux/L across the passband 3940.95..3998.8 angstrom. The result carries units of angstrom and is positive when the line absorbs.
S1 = 5.6 angstrom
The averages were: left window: 10.5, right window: 15.1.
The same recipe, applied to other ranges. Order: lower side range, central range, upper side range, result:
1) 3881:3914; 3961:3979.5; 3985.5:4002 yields 7.2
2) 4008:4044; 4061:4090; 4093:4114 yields -1.1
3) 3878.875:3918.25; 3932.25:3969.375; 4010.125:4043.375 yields 7.7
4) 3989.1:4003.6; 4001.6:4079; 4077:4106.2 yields -2.2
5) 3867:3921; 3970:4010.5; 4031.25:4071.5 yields 0.6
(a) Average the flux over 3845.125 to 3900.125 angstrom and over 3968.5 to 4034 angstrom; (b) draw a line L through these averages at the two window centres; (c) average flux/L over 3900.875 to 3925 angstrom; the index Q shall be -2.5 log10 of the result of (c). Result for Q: -0.055 mag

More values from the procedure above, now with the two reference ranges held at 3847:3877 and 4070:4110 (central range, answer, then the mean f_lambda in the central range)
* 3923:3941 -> 0.27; 8.89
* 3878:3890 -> 0.24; 8.73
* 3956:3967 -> 0.23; 9.59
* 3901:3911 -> -0.07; 11.8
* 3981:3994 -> -0.14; 13.8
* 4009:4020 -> -0.19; 14.9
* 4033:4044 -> -0.23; 15.8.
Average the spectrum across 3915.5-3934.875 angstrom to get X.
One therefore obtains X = 9.91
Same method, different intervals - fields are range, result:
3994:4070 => 15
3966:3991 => 10.7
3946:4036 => 13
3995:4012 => 14.8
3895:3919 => 11.8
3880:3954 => 10.5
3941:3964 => 11.3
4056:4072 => 14.3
